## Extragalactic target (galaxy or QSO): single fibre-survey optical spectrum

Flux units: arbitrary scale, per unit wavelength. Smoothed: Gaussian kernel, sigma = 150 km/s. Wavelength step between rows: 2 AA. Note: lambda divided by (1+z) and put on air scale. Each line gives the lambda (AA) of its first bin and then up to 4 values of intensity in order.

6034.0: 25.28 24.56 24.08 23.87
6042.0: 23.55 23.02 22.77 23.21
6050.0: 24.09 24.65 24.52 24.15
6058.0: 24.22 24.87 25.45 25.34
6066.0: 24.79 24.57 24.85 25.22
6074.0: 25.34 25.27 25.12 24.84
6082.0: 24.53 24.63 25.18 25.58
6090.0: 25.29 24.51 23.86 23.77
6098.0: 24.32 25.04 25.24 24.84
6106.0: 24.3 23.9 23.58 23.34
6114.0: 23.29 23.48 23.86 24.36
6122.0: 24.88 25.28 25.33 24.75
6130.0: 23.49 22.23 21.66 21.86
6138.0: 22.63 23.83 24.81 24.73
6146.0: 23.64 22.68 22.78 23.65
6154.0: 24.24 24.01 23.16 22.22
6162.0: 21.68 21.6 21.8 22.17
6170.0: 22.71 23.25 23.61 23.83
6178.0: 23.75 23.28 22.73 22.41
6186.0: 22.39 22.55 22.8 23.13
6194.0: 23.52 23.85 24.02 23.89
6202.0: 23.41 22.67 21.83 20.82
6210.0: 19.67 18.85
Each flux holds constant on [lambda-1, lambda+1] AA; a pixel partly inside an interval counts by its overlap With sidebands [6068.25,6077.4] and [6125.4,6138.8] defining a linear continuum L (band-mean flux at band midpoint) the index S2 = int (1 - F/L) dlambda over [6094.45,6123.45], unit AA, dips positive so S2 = -0.4 AA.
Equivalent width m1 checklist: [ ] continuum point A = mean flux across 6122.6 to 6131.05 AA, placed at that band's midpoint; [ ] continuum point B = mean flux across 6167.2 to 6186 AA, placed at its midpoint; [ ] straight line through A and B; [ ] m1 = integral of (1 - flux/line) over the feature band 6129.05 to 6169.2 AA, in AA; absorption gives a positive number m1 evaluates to 1.7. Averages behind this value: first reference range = 24.7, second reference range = 23.1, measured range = 22.9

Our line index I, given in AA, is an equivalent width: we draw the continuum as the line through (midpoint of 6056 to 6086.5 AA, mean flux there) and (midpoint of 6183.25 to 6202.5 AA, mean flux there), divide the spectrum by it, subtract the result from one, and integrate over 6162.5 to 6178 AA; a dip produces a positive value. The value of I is 0.5 AA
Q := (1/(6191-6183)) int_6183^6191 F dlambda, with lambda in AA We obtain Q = 22.5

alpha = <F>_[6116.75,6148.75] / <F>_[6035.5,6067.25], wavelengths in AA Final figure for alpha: 1.0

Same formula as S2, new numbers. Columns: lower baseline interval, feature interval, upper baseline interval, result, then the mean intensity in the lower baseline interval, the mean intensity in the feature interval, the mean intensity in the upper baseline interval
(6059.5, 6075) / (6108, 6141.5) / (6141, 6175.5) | 0.27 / 25.1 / 23.6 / 23.1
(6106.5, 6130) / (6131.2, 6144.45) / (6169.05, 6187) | 0.42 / 24.2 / 23.1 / 23.1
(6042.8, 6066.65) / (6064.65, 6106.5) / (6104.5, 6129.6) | -1.05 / 24.2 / 24.8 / 24.2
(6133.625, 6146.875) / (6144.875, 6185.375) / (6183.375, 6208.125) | 0.40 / 23.4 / 23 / 22.9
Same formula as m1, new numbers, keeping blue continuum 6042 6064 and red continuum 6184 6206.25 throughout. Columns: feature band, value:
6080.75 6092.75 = -0.5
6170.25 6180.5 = -0.1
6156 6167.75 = 0.5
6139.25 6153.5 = -0.2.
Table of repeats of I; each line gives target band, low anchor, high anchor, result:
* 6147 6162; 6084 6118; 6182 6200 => 0.3 AA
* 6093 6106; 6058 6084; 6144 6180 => -0.1 AA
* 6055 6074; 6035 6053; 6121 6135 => -0.8 AA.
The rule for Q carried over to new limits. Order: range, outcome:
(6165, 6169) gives 22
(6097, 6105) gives 24.9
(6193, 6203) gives 23.7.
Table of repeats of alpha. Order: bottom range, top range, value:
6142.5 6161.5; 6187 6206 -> 0.99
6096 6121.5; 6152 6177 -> 0.95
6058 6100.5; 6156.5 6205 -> 0.92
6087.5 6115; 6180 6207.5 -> 0.94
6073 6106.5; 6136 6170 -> 0.93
